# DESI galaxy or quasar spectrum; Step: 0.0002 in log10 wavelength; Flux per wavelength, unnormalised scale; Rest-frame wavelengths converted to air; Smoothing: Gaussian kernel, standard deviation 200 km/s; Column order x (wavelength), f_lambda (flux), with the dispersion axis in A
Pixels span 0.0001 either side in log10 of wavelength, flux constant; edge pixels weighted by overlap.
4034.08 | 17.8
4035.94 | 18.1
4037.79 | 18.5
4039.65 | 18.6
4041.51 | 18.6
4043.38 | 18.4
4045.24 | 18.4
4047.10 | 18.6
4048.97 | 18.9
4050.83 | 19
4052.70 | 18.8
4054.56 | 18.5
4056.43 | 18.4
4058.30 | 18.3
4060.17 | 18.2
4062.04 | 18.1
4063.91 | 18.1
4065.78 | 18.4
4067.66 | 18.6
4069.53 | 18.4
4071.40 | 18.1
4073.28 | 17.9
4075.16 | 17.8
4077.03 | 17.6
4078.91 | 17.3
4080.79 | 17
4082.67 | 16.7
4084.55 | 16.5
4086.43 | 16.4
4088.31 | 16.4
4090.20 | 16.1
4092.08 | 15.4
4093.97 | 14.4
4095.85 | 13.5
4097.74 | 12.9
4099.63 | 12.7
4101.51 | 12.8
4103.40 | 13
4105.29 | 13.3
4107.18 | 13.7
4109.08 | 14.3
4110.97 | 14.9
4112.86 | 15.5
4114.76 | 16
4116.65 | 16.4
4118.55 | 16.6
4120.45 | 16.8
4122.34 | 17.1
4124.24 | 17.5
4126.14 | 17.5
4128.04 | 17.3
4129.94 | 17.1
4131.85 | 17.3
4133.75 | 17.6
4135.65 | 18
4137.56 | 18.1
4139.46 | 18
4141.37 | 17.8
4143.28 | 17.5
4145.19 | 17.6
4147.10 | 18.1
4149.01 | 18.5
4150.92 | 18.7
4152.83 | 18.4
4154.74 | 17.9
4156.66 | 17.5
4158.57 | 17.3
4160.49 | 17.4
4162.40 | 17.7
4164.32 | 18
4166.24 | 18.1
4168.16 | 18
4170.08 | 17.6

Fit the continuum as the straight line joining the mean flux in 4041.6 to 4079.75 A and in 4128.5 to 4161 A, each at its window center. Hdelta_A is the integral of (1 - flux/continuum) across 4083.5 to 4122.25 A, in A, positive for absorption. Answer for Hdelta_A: 6.7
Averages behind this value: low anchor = 18.3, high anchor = 17.8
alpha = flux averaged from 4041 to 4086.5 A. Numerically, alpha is 18.1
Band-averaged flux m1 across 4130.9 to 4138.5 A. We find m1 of 17.8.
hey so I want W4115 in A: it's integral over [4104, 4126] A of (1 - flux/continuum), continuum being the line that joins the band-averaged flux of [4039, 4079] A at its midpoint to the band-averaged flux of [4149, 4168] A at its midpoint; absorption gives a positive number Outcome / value 3.0 A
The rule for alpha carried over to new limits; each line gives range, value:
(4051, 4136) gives 16.5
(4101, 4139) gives 16.1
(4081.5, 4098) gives 15.5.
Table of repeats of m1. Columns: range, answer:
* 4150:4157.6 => 18.1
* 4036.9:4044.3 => 18.5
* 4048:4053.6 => 18.9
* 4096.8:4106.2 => 12.9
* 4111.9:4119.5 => 16.1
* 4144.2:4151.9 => 18.2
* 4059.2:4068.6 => 18.3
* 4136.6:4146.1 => 17.8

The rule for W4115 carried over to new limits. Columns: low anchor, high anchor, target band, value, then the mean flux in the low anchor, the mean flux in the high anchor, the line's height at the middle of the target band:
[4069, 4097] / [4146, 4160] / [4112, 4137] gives 0.6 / 16.6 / 18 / 17.4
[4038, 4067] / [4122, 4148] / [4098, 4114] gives 3.7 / 18.5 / 17.6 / 17.9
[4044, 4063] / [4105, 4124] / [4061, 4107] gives 2.7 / 18.5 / 15.6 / 17.1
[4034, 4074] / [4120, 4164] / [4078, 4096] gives 2.1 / 18.4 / 17.7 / 18.1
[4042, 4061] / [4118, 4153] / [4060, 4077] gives 0.2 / 18.5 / 17.7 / 18.4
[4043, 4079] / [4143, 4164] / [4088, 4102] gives 3.0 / 18.3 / 17.9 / 18.2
